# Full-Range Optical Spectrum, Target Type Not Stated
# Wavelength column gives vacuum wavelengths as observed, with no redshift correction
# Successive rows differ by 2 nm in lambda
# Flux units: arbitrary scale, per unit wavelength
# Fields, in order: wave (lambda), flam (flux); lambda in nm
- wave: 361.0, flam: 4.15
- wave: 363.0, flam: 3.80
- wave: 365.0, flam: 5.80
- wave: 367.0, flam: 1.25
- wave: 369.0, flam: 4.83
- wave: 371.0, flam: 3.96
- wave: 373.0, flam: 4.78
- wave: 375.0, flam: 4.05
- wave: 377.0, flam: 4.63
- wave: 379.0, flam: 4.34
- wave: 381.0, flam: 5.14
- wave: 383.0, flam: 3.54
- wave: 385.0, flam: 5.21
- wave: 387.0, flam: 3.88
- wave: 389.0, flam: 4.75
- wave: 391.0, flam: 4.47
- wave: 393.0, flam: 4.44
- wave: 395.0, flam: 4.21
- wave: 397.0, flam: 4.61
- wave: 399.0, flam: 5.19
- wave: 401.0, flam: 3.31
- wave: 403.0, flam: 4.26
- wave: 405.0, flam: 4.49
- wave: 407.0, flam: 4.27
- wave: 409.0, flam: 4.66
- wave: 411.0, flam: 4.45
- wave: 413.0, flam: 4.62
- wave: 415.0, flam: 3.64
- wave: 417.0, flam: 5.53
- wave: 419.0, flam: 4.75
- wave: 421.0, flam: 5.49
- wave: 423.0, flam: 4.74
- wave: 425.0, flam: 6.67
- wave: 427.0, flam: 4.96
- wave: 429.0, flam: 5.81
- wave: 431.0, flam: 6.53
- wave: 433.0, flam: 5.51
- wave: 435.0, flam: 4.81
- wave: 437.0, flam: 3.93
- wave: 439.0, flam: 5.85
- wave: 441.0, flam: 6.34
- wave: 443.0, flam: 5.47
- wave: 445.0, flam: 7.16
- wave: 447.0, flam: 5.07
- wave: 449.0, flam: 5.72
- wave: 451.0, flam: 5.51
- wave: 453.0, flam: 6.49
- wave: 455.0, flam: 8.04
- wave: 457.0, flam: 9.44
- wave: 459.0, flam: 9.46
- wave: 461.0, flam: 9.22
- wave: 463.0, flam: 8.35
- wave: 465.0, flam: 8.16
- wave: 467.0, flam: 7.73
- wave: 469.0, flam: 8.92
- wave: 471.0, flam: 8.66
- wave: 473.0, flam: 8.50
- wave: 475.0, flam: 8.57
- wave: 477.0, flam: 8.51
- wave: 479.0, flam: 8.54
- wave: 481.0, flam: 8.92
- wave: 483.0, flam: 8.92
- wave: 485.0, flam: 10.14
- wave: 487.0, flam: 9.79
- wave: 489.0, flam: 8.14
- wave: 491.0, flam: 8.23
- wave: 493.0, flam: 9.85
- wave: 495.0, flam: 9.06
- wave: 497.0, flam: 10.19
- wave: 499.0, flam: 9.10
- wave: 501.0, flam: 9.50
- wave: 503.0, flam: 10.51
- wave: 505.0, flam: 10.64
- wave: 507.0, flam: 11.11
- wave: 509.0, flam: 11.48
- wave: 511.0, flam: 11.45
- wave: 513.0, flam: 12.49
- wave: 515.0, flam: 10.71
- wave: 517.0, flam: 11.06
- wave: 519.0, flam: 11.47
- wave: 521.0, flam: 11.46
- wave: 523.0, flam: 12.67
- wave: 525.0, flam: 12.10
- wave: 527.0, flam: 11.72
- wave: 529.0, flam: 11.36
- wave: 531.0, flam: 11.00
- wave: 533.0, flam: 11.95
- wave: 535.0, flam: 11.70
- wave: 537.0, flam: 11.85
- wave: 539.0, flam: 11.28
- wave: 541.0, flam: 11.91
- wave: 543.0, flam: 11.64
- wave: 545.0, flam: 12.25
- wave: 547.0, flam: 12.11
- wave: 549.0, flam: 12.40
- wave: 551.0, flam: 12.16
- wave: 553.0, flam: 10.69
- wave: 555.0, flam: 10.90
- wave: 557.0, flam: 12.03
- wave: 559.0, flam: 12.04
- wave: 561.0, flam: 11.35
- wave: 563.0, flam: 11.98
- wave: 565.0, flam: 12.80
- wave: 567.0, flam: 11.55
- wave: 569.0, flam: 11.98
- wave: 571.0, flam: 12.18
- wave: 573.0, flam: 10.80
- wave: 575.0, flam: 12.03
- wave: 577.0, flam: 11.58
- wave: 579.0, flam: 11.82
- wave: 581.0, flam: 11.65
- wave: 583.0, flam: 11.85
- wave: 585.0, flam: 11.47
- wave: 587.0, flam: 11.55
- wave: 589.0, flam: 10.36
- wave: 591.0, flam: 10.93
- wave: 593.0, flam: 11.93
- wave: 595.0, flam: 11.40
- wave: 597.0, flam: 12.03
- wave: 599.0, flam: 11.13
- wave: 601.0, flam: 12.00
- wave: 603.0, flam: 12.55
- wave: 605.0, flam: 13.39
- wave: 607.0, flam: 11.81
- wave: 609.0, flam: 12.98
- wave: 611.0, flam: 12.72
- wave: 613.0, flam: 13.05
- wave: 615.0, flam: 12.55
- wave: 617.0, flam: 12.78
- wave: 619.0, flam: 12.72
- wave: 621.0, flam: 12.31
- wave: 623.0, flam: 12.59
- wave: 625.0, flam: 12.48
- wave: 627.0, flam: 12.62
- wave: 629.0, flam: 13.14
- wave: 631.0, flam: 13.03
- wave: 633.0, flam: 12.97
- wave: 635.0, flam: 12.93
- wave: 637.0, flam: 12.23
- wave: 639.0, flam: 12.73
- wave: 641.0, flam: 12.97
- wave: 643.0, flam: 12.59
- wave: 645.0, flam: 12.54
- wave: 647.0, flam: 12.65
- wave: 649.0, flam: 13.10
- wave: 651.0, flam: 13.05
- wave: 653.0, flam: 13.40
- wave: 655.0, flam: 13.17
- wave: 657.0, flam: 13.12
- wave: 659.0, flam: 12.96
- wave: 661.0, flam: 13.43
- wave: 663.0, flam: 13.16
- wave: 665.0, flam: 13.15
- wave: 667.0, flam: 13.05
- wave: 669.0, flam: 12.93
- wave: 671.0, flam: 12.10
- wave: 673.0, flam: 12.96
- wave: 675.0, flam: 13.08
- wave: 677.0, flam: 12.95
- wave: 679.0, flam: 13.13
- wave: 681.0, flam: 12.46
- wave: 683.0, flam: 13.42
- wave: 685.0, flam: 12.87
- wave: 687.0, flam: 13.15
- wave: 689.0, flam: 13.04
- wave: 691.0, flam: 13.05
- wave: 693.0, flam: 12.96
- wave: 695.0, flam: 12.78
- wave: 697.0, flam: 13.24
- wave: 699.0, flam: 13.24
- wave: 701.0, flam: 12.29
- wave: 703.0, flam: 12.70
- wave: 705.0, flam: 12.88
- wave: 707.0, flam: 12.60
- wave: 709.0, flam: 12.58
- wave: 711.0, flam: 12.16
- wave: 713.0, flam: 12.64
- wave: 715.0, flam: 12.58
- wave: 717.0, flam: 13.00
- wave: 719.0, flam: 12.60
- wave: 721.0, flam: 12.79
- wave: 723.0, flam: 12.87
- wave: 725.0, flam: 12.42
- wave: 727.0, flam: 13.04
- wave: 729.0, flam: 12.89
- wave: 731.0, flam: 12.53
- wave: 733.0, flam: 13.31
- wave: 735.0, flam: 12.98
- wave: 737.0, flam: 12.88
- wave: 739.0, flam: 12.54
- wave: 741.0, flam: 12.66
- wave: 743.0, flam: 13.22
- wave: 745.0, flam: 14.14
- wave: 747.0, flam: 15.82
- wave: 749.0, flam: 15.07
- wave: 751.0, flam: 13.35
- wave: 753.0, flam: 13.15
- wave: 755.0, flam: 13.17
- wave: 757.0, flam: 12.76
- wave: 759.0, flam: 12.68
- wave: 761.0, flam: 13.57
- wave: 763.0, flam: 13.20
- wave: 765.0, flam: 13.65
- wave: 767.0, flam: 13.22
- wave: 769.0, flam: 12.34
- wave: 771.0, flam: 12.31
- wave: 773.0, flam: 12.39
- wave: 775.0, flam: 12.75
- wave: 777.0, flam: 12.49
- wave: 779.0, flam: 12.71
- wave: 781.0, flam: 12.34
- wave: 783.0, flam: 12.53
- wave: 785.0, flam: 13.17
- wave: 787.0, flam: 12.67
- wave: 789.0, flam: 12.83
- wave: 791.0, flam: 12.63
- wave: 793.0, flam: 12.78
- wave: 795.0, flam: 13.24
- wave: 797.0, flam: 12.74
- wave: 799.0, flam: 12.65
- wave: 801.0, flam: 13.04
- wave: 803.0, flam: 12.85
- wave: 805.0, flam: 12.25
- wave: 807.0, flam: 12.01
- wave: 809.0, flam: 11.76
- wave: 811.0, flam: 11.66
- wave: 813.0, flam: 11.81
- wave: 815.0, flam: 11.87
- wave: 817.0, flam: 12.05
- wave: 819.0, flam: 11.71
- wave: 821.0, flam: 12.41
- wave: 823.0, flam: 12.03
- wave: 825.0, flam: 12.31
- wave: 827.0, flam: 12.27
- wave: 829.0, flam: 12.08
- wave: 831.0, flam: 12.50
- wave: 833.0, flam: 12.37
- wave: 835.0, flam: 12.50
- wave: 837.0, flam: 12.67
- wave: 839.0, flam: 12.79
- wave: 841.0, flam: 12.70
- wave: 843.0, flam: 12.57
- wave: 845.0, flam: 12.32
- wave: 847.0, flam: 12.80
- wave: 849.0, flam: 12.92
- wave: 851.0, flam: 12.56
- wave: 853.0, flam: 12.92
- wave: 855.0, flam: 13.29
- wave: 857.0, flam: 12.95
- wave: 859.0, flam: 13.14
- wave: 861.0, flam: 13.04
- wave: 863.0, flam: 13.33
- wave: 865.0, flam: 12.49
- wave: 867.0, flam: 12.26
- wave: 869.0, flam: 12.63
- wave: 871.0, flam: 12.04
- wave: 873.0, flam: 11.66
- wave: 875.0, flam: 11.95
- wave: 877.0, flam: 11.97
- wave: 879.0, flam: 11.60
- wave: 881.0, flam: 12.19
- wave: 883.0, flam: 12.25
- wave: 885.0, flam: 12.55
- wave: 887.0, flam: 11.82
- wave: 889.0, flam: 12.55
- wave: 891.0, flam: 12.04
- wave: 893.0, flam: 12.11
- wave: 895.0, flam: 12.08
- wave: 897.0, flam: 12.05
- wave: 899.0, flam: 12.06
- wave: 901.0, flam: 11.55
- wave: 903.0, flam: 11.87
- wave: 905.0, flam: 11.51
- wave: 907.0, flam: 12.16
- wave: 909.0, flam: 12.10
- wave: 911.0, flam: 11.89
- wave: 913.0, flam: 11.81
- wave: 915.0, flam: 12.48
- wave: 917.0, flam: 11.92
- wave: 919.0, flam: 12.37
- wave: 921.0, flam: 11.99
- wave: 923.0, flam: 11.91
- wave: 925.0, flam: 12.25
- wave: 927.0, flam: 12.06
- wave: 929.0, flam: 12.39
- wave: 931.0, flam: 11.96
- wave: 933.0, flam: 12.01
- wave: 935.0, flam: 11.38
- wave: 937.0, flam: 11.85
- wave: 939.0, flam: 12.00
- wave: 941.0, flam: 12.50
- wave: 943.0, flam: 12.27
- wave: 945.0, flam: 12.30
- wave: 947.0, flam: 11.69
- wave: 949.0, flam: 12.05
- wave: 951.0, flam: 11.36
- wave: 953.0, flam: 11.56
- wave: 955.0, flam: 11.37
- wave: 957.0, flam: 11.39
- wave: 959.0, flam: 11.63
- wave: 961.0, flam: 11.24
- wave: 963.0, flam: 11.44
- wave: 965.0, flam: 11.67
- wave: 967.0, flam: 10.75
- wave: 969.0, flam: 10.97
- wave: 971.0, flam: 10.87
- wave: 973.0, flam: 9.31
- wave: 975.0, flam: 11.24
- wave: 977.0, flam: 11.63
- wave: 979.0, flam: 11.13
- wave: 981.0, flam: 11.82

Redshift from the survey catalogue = 0.14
